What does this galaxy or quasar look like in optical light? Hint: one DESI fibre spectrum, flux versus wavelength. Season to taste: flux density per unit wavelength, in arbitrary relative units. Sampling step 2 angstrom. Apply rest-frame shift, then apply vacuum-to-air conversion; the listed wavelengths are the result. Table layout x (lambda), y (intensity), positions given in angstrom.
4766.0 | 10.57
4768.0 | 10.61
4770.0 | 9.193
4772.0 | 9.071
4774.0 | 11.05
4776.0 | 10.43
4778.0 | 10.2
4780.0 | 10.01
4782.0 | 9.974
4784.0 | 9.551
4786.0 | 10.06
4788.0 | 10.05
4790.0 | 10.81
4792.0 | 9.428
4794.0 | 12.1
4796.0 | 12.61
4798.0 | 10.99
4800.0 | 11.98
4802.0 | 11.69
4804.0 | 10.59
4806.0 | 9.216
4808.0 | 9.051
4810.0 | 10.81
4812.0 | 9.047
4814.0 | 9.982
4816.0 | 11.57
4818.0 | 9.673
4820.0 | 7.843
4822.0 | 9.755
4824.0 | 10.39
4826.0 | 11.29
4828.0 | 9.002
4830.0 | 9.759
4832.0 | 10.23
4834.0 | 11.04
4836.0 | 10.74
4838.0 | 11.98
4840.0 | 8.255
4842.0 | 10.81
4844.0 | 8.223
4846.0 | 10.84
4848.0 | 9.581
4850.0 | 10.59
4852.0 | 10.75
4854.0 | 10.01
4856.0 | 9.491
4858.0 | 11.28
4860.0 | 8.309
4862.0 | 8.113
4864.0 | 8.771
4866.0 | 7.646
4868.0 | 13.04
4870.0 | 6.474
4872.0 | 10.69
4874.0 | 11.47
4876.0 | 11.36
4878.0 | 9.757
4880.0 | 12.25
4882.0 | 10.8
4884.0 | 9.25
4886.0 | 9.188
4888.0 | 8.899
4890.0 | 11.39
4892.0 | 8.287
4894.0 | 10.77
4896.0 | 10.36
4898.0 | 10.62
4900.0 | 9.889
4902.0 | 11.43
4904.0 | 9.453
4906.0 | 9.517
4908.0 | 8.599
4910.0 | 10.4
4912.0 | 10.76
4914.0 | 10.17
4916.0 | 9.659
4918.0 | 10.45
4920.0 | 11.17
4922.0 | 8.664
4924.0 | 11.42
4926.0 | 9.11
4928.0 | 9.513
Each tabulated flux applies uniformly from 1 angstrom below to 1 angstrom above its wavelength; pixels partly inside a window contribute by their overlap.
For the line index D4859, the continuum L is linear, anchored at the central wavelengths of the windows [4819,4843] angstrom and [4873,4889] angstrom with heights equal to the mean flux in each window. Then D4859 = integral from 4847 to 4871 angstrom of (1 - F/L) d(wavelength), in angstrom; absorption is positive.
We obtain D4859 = 1.7 angstrom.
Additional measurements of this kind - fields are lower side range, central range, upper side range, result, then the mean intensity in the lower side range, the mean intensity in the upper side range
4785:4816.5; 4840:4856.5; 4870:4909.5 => 0.6 angstrom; 10.6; 10.1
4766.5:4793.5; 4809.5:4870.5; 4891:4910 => 0.8 angstrom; 10.1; 9.91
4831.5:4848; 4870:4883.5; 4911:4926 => -0.5 angstrom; 10.2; 10.2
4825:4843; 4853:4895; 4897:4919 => 1.4 angstrom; 10.3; 10.1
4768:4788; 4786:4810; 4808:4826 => -1.9 angstrom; 9.99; 9.92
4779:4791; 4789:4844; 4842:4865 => -2.5 angstrom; 10.1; 9.68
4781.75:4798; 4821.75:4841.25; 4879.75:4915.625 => 0.3 angstrom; 10.6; 10.1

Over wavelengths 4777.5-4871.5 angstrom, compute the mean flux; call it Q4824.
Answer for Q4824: 10.1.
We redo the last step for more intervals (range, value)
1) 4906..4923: 9.96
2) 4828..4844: 10.2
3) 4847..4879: 9.83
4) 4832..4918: 10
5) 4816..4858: 10.1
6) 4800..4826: 10.1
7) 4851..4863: 9.66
